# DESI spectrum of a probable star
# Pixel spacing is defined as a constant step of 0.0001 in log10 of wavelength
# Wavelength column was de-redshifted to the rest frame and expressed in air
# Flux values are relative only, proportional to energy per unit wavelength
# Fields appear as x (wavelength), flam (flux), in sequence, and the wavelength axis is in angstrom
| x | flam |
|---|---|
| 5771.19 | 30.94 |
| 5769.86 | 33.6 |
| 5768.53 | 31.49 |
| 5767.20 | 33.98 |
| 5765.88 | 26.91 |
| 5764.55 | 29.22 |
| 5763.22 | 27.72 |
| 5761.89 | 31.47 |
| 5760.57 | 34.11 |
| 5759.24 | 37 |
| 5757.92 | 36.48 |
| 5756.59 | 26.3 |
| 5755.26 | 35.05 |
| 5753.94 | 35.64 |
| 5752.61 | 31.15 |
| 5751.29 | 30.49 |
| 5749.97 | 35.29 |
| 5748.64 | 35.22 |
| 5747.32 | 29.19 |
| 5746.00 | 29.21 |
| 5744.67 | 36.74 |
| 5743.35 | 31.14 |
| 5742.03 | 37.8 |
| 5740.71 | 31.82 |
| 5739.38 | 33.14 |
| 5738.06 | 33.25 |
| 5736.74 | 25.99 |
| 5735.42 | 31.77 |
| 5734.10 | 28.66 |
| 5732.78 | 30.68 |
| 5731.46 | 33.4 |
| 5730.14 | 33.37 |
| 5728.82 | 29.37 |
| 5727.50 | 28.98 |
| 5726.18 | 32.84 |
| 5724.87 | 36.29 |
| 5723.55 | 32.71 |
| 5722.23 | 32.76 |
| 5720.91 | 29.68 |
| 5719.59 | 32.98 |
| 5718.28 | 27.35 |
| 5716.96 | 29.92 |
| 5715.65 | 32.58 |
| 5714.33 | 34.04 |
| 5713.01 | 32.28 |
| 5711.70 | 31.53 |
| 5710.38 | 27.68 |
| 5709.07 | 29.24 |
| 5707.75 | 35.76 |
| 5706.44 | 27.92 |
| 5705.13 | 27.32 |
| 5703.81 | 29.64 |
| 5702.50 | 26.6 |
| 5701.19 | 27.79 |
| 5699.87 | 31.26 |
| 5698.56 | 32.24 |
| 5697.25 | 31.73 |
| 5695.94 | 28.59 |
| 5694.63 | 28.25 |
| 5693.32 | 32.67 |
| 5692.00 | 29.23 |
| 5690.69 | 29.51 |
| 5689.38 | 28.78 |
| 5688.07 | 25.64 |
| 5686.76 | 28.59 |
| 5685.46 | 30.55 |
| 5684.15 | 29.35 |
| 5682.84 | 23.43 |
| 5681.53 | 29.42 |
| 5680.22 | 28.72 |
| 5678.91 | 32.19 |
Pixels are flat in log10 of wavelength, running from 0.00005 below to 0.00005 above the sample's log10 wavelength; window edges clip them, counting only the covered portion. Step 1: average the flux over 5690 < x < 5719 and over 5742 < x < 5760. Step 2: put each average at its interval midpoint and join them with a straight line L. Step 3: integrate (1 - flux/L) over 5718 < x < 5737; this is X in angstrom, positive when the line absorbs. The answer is 0.2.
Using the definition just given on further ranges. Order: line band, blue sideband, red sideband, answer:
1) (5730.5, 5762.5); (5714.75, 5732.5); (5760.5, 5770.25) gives -1.37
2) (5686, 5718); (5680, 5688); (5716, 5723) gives -0.54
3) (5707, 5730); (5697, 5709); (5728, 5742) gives -0.68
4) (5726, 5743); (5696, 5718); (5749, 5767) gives -0.13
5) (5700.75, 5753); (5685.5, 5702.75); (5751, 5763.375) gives -0.30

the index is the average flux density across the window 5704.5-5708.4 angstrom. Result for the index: 30.4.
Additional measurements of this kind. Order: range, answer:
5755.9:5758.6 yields 31.4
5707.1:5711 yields 30.9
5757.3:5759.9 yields 36.8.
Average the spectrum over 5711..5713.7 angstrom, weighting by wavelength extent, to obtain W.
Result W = 31.8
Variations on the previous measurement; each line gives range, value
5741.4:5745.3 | 35.2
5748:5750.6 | 35.2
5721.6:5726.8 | 33.7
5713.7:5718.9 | 31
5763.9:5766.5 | 28.1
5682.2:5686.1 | 27.8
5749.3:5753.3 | 32.3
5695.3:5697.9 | 30.2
